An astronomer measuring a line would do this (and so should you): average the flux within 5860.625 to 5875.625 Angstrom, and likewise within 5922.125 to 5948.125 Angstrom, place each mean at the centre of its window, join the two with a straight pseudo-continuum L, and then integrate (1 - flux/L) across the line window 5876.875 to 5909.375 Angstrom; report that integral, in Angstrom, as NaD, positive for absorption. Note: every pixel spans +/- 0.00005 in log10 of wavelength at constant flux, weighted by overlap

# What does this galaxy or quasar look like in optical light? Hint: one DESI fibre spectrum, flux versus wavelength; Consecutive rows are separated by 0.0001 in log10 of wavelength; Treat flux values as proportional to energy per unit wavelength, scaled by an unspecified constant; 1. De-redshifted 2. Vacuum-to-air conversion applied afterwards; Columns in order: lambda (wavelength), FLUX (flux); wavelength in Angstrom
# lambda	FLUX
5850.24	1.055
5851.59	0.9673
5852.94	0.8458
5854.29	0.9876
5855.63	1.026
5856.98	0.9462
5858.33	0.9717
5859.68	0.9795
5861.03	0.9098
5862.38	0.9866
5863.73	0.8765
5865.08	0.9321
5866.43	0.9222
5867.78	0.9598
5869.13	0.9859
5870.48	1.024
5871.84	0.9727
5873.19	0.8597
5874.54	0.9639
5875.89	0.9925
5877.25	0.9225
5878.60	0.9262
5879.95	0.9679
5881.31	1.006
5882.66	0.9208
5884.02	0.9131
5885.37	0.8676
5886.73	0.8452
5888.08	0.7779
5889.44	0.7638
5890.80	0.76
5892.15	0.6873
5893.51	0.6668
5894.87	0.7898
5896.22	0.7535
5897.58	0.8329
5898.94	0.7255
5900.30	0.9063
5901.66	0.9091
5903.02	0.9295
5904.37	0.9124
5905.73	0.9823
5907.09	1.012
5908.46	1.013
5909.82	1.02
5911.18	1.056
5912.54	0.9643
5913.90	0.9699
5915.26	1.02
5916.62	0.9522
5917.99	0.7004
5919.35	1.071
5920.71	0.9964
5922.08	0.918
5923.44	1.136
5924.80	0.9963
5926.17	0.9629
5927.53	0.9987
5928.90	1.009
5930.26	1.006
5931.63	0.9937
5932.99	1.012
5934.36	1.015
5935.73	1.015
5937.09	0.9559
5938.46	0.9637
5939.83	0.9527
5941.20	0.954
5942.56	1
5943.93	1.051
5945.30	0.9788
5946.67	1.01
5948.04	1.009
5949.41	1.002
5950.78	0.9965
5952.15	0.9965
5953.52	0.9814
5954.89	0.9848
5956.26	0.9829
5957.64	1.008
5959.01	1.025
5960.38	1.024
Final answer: 3.3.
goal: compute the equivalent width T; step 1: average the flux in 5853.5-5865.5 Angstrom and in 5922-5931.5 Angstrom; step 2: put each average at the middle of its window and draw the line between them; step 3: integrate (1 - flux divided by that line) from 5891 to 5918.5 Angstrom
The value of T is 2.9 Angstrom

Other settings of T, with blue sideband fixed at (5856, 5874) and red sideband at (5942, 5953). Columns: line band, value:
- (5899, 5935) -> 0.4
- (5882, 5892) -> 1.4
